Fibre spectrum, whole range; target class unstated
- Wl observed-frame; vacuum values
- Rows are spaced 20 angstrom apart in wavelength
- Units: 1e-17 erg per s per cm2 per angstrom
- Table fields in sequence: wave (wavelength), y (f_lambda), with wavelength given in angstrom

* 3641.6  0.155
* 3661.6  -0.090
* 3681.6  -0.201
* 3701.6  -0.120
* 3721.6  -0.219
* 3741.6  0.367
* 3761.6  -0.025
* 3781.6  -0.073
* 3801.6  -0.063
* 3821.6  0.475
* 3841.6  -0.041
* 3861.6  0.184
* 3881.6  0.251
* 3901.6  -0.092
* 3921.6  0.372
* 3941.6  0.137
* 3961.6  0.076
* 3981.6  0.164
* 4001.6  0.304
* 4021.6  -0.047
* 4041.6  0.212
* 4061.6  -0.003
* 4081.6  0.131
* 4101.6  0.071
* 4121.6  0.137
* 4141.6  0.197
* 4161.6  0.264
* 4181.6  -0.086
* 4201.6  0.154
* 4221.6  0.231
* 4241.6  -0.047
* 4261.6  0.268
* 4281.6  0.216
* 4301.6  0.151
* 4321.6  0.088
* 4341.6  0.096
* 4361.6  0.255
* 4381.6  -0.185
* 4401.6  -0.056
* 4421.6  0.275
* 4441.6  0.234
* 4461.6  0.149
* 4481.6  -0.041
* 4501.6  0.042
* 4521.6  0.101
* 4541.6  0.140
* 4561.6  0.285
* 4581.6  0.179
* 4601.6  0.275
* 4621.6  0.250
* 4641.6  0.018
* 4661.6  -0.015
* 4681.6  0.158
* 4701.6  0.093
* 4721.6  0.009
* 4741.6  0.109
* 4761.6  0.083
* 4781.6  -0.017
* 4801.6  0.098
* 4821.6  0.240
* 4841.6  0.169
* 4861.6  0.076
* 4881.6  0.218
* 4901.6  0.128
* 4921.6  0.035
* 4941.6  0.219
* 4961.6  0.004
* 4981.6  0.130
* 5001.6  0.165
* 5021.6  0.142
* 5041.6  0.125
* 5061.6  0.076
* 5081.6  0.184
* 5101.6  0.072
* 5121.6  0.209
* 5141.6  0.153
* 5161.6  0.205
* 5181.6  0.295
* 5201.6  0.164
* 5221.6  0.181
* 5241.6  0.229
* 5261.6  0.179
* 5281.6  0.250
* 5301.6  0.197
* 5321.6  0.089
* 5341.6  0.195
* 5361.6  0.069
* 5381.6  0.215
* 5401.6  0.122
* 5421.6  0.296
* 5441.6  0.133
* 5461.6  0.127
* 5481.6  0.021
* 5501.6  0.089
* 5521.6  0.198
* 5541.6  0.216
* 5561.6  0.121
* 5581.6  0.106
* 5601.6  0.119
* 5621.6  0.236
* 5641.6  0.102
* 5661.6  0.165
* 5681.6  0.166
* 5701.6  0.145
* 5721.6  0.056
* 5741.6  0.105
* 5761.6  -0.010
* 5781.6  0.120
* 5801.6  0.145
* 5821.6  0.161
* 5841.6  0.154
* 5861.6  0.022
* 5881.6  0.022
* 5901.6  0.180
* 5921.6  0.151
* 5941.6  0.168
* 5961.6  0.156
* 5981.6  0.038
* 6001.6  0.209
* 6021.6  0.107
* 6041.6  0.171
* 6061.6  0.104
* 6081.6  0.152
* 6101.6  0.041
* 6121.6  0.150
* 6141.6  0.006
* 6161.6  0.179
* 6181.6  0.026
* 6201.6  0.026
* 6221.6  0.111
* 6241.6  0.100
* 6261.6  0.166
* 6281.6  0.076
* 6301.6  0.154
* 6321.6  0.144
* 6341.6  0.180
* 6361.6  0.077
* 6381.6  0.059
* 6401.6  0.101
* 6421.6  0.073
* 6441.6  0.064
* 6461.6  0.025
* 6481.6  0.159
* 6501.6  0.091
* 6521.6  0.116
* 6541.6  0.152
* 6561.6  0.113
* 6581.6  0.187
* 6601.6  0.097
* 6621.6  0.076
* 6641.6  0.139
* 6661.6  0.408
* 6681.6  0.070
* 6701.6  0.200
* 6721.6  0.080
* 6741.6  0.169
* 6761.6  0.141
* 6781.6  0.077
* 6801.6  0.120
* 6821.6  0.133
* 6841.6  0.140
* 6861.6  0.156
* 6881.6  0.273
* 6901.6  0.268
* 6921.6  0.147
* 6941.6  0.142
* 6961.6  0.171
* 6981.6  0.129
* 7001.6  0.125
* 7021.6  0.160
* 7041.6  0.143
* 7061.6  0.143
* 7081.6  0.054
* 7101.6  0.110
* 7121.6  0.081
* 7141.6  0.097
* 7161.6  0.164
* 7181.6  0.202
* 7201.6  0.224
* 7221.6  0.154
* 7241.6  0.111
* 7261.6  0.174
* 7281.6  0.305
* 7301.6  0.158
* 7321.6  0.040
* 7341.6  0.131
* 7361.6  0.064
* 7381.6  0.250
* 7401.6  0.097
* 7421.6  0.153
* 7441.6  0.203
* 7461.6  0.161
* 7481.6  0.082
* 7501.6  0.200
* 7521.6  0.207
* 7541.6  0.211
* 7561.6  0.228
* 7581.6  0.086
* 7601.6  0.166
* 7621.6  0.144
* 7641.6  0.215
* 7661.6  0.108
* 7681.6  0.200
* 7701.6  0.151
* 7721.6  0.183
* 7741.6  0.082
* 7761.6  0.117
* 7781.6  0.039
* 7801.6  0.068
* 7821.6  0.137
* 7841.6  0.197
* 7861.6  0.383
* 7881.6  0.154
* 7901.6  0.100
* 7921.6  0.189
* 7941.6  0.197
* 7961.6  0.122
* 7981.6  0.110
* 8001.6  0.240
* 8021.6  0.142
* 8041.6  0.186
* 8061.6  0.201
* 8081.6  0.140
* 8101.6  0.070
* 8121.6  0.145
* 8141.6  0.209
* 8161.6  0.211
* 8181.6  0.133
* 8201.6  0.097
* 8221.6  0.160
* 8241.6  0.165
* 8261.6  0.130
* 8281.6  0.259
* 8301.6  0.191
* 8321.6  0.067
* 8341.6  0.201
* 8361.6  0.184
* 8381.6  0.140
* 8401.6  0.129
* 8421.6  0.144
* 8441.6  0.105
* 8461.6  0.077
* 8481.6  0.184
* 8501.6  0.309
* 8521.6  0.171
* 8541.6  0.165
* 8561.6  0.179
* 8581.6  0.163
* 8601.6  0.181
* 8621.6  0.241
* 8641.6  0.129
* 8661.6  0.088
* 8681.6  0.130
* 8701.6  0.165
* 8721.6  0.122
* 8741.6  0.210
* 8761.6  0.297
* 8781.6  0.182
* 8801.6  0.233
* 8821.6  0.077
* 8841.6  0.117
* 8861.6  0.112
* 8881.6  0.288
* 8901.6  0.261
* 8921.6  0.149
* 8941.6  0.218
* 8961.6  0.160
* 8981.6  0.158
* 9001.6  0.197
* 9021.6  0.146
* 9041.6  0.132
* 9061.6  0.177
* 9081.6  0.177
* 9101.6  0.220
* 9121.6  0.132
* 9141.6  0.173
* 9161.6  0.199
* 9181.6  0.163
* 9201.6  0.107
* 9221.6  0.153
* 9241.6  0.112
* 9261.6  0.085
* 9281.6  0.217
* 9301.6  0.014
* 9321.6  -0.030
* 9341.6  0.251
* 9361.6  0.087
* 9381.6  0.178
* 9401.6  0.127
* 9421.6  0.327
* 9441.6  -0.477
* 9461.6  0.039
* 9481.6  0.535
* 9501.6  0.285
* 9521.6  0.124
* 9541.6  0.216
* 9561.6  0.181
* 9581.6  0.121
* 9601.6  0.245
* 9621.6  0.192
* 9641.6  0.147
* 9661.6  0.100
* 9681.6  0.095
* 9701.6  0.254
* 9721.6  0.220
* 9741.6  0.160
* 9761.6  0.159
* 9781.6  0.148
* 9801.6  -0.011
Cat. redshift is 0.79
